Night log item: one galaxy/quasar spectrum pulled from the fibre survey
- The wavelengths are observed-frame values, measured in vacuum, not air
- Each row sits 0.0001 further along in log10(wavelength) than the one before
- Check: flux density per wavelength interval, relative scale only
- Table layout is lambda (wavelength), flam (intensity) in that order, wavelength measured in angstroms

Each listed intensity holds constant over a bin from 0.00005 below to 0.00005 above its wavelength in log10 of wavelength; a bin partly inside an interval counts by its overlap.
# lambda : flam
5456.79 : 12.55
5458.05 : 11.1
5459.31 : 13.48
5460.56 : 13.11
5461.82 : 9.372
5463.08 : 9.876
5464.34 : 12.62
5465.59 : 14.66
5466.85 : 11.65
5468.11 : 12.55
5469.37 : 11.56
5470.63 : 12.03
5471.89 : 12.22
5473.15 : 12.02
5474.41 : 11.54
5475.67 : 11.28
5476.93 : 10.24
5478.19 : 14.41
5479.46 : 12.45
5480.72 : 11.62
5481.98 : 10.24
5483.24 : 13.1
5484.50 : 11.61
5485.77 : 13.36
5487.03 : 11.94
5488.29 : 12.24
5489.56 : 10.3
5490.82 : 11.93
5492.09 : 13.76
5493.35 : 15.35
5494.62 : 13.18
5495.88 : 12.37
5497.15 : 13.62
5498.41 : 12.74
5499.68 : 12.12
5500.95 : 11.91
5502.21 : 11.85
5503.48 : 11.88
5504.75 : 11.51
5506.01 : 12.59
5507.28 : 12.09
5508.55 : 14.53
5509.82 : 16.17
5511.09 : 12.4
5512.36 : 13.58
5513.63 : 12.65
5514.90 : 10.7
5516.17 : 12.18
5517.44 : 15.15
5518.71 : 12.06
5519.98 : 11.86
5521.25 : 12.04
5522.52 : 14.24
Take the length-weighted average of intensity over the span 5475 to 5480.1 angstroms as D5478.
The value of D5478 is 12.1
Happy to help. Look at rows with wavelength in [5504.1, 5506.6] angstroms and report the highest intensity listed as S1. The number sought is 12.59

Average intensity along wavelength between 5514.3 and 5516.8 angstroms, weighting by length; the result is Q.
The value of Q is 11.4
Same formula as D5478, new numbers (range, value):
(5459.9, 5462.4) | 11.3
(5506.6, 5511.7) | 13.8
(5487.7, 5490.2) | 11.2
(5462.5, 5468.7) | 12.3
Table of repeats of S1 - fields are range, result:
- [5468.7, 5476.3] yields 12.22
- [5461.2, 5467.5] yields 14.66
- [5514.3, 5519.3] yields 15.15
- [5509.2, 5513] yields 16.17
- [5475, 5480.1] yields 14.41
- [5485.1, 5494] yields 15.35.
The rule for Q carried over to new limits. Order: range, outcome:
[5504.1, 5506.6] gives 12.1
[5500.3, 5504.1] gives 11.9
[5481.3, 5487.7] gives 12.1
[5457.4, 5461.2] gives 12.6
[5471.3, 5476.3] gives 11.8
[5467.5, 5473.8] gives 12.1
